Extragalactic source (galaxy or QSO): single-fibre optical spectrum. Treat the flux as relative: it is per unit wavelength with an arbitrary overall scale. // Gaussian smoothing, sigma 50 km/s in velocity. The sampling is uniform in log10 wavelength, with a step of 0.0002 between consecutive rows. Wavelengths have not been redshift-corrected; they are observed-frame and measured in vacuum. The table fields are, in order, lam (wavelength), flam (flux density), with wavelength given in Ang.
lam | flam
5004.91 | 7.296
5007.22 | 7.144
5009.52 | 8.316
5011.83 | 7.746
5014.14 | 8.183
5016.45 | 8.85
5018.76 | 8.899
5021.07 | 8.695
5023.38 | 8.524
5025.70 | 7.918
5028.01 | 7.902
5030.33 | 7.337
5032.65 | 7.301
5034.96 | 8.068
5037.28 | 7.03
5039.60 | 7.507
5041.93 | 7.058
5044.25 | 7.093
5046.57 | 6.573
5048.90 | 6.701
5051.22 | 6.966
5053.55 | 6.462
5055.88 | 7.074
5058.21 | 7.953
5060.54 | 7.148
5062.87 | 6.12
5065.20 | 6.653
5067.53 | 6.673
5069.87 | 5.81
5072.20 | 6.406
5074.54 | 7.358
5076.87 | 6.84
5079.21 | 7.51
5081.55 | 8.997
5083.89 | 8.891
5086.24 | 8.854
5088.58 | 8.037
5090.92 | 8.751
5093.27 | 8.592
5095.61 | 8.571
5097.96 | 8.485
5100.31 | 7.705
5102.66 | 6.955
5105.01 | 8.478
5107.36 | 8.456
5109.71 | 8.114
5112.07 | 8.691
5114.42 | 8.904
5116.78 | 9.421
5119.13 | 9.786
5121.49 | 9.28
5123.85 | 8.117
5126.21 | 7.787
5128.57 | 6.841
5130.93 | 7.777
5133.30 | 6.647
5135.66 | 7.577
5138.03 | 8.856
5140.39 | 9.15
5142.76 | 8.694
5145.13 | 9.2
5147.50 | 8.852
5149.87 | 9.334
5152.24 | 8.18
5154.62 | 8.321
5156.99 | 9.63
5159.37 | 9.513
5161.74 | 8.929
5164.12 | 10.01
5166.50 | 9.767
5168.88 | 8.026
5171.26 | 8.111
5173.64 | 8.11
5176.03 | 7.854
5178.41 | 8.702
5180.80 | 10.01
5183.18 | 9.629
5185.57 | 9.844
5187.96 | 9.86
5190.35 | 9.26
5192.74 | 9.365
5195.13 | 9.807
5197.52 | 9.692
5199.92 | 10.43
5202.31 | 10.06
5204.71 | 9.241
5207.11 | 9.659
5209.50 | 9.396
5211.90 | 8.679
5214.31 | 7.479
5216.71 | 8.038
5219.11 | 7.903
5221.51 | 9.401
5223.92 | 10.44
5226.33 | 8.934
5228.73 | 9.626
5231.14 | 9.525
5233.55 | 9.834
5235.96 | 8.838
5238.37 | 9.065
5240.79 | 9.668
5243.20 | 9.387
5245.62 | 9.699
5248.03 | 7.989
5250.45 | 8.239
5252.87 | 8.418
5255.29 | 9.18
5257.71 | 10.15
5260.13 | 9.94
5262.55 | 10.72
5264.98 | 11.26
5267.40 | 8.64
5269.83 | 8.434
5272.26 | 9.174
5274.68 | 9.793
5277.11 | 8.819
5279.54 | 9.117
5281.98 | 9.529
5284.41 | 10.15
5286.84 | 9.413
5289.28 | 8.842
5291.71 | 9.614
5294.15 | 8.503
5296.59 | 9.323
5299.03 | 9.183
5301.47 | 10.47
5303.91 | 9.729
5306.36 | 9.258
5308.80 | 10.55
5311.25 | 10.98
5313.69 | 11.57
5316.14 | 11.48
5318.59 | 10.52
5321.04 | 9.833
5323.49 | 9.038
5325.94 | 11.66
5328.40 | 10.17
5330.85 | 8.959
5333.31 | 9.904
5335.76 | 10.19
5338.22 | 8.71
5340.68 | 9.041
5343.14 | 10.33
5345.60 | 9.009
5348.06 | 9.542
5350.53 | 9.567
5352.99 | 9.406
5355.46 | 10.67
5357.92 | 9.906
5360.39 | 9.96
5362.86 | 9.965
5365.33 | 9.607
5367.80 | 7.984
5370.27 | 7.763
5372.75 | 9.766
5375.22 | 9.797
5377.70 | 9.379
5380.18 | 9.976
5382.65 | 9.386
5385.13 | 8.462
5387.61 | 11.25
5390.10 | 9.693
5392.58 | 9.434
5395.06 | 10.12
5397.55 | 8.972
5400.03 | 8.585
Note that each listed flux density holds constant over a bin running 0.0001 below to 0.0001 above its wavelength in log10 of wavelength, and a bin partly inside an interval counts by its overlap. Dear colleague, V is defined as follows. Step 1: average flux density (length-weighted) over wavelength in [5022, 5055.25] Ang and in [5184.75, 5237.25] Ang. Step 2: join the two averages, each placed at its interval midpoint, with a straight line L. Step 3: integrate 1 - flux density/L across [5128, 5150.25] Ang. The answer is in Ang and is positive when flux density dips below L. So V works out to 0.5 Ang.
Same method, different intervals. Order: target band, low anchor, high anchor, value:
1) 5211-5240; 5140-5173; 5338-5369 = 0.5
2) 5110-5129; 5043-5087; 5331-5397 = -2.7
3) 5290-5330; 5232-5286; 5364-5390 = -3.1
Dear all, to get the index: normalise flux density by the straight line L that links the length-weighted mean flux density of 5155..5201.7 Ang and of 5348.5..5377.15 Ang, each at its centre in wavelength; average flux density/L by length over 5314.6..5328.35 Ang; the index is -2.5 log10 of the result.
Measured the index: -0.11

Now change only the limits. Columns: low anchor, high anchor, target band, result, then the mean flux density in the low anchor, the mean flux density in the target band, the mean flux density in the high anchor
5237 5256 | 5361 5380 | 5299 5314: -0.131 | 8.95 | 10.3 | 9.25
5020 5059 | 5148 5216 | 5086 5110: -0.017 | 7.41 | 8.26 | 9.16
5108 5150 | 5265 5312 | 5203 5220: 0.038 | 8.48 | 8.68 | 9.48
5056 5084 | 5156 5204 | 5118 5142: 0.018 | 7.13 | 8.19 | 9.33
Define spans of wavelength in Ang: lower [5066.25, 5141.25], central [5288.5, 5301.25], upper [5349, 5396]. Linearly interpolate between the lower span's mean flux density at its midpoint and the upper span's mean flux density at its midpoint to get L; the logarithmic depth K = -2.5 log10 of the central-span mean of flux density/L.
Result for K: -0.01 mag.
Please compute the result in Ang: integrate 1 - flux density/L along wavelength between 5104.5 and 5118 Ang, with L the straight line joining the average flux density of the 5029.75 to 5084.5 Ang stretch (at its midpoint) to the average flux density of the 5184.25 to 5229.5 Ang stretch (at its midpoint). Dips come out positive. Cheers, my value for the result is -1.3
